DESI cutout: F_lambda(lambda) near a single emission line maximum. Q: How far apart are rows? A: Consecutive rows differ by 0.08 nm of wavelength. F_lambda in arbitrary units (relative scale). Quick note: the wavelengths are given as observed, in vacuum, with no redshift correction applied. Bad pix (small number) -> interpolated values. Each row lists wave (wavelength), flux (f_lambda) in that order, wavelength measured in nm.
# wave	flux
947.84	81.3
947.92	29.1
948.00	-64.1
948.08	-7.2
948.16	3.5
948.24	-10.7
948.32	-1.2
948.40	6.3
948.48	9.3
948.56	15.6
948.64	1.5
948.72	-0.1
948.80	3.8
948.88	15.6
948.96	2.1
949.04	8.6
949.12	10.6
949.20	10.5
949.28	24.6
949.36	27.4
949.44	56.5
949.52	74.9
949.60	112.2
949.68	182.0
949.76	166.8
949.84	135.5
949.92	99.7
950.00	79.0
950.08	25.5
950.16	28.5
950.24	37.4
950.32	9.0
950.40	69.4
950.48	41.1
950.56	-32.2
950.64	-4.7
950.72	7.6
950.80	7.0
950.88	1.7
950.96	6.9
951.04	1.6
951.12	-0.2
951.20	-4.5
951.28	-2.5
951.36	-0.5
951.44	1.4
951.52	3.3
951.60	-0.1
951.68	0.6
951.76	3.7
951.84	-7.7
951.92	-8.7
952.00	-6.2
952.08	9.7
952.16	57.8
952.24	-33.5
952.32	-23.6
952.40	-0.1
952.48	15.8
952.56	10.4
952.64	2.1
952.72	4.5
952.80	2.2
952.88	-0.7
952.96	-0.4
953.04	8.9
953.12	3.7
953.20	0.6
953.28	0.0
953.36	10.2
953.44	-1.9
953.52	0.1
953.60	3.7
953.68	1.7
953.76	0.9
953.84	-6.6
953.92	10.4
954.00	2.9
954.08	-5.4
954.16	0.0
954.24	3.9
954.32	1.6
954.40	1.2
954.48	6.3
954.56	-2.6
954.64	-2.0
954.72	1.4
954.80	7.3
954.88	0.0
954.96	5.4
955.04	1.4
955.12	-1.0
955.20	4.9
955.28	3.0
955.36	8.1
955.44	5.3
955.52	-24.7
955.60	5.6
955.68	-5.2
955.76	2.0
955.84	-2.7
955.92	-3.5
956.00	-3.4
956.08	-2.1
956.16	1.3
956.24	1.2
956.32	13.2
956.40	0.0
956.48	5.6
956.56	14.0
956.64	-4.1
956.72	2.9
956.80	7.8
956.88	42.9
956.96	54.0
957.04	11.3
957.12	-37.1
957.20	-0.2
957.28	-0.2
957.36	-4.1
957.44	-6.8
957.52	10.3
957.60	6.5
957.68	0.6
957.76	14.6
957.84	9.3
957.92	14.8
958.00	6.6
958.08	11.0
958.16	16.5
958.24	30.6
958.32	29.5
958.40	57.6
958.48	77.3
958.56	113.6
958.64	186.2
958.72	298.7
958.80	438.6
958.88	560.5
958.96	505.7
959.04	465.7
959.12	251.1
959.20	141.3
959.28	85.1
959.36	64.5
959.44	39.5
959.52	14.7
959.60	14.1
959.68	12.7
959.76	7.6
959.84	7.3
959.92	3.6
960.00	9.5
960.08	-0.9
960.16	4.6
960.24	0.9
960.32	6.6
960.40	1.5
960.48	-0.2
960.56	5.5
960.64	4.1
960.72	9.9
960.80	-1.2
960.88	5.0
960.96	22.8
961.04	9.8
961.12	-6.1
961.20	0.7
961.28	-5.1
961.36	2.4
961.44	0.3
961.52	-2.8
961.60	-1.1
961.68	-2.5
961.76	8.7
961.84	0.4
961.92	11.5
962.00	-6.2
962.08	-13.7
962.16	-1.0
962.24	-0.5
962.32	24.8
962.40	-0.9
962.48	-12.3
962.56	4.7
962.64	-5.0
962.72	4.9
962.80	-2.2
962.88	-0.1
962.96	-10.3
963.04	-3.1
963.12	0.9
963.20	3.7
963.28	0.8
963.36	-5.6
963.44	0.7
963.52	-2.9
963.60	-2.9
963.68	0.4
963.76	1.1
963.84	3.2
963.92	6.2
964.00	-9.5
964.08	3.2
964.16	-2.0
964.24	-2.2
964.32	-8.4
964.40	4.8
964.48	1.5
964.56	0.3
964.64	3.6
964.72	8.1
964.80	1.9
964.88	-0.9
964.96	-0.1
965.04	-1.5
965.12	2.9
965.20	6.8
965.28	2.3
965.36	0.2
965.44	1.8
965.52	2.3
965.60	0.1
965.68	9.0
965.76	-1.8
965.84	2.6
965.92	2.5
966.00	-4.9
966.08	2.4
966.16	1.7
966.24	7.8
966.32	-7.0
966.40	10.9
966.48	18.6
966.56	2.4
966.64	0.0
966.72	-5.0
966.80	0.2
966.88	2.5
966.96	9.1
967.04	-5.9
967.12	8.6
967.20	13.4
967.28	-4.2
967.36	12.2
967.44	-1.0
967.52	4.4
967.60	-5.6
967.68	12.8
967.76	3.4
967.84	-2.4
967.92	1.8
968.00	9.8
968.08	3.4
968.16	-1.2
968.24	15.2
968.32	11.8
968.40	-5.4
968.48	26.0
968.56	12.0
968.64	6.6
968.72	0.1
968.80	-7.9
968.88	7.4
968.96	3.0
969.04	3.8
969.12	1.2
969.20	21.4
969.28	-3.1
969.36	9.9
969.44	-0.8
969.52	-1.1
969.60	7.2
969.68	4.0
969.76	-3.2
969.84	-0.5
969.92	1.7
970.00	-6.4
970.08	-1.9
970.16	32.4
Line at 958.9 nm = [O III]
